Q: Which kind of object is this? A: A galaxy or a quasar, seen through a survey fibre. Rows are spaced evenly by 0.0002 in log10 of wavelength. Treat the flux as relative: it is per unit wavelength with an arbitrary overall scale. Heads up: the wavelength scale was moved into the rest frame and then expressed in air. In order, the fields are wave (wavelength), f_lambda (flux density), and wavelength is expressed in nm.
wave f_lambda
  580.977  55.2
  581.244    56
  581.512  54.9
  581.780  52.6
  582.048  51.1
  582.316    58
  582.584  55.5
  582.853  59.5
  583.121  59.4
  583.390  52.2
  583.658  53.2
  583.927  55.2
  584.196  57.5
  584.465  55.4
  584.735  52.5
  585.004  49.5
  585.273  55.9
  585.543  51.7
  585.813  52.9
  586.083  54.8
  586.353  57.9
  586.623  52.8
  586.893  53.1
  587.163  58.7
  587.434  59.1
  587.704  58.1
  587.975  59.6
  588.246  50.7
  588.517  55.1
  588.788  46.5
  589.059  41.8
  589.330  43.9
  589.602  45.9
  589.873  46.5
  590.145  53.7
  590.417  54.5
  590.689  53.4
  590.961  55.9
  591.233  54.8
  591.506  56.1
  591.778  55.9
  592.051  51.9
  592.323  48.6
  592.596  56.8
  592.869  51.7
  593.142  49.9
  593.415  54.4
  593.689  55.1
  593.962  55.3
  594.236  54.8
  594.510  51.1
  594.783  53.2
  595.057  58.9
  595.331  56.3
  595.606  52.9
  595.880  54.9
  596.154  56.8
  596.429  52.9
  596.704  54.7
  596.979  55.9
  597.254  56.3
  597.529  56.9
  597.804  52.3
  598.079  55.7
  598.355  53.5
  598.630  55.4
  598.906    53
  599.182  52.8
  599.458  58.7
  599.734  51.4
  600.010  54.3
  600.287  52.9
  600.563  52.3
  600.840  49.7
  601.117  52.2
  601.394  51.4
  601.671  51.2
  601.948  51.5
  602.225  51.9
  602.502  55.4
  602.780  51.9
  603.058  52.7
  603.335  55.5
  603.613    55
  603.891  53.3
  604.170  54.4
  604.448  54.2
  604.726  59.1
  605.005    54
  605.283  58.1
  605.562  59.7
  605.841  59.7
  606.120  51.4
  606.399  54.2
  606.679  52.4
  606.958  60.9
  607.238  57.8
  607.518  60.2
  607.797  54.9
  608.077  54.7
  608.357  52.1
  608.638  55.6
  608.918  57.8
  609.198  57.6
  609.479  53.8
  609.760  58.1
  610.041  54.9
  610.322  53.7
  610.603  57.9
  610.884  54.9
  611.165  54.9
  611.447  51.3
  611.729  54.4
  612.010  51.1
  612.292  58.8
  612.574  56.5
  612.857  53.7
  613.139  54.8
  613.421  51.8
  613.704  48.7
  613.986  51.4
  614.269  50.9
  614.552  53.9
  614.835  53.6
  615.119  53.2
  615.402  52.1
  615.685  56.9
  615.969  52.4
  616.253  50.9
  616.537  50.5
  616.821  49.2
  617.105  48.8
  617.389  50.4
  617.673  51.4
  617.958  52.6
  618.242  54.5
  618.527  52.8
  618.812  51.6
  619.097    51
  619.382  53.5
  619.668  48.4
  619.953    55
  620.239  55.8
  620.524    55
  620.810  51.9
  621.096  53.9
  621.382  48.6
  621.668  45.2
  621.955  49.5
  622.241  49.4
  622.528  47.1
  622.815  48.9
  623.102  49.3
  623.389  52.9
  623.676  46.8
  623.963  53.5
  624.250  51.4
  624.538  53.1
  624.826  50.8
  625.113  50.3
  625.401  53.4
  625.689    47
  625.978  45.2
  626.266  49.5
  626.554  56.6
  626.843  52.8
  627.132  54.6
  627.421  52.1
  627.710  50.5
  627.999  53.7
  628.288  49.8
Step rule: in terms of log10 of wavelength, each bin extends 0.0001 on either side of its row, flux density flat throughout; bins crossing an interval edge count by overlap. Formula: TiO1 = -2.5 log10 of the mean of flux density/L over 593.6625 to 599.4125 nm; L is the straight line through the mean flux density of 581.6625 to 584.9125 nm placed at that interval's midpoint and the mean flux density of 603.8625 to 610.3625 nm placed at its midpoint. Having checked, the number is 0.02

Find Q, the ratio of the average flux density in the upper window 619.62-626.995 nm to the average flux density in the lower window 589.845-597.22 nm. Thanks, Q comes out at 0.9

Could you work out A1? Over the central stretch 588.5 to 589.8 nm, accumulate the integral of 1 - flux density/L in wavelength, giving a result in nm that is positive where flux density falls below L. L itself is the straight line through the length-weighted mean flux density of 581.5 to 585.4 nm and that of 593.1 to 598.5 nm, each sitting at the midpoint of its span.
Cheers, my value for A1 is 0.21 nm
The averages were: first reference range 54.8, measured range 45.9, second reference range 54.7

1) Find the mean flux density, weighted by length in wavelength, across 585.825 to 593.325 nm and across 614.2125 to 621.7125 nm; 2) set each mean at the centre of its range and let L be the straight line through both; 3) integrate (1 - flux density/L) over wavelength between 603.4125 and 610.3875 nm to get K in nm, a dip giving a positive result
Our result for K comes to -0.47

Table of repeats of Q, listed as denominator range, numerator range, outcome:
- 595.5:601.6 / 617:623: 0.95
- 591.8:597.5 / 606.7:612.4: 1.03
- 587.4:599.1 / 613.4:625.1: 0.96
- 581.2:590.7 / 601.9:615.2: 1.02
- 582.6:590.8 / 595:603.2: 1.01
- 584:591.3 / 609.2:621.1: 1.00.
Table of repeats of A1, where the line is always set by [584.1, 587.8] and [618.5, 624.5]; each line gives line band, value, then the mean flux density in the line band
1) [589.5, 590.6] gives 0.08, 50.4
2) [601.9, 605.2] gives -0.08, 54.2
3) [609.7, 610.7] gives -0.07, 55.9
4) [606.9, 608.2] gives -0.12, 57.5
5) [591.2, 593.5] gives 0.04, 53.3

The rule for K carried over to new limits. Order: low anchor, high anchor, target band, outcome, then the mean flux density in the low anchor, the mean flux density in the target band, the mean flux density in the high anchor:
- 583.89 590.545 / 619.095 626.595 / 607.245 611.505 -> -0.34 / 52.9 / 55.6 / 50.8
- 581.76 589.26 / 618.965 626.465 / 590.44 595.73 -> -0.06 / 54.2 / 54.1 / 50.7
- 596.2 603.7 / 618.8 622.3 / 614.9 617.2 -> 0.00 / 53.6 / 51.9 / 51.5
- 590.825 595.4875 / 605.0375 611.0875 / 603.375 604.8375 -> 0.01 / 54.2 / 55.1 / 56.2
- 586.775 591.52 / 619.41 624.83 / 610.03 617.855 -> -0.24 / 52.5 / 52.9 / 50.9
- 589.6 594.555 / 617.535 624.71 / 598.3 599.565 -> -0.05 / 53.2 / 54.7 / 51.3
